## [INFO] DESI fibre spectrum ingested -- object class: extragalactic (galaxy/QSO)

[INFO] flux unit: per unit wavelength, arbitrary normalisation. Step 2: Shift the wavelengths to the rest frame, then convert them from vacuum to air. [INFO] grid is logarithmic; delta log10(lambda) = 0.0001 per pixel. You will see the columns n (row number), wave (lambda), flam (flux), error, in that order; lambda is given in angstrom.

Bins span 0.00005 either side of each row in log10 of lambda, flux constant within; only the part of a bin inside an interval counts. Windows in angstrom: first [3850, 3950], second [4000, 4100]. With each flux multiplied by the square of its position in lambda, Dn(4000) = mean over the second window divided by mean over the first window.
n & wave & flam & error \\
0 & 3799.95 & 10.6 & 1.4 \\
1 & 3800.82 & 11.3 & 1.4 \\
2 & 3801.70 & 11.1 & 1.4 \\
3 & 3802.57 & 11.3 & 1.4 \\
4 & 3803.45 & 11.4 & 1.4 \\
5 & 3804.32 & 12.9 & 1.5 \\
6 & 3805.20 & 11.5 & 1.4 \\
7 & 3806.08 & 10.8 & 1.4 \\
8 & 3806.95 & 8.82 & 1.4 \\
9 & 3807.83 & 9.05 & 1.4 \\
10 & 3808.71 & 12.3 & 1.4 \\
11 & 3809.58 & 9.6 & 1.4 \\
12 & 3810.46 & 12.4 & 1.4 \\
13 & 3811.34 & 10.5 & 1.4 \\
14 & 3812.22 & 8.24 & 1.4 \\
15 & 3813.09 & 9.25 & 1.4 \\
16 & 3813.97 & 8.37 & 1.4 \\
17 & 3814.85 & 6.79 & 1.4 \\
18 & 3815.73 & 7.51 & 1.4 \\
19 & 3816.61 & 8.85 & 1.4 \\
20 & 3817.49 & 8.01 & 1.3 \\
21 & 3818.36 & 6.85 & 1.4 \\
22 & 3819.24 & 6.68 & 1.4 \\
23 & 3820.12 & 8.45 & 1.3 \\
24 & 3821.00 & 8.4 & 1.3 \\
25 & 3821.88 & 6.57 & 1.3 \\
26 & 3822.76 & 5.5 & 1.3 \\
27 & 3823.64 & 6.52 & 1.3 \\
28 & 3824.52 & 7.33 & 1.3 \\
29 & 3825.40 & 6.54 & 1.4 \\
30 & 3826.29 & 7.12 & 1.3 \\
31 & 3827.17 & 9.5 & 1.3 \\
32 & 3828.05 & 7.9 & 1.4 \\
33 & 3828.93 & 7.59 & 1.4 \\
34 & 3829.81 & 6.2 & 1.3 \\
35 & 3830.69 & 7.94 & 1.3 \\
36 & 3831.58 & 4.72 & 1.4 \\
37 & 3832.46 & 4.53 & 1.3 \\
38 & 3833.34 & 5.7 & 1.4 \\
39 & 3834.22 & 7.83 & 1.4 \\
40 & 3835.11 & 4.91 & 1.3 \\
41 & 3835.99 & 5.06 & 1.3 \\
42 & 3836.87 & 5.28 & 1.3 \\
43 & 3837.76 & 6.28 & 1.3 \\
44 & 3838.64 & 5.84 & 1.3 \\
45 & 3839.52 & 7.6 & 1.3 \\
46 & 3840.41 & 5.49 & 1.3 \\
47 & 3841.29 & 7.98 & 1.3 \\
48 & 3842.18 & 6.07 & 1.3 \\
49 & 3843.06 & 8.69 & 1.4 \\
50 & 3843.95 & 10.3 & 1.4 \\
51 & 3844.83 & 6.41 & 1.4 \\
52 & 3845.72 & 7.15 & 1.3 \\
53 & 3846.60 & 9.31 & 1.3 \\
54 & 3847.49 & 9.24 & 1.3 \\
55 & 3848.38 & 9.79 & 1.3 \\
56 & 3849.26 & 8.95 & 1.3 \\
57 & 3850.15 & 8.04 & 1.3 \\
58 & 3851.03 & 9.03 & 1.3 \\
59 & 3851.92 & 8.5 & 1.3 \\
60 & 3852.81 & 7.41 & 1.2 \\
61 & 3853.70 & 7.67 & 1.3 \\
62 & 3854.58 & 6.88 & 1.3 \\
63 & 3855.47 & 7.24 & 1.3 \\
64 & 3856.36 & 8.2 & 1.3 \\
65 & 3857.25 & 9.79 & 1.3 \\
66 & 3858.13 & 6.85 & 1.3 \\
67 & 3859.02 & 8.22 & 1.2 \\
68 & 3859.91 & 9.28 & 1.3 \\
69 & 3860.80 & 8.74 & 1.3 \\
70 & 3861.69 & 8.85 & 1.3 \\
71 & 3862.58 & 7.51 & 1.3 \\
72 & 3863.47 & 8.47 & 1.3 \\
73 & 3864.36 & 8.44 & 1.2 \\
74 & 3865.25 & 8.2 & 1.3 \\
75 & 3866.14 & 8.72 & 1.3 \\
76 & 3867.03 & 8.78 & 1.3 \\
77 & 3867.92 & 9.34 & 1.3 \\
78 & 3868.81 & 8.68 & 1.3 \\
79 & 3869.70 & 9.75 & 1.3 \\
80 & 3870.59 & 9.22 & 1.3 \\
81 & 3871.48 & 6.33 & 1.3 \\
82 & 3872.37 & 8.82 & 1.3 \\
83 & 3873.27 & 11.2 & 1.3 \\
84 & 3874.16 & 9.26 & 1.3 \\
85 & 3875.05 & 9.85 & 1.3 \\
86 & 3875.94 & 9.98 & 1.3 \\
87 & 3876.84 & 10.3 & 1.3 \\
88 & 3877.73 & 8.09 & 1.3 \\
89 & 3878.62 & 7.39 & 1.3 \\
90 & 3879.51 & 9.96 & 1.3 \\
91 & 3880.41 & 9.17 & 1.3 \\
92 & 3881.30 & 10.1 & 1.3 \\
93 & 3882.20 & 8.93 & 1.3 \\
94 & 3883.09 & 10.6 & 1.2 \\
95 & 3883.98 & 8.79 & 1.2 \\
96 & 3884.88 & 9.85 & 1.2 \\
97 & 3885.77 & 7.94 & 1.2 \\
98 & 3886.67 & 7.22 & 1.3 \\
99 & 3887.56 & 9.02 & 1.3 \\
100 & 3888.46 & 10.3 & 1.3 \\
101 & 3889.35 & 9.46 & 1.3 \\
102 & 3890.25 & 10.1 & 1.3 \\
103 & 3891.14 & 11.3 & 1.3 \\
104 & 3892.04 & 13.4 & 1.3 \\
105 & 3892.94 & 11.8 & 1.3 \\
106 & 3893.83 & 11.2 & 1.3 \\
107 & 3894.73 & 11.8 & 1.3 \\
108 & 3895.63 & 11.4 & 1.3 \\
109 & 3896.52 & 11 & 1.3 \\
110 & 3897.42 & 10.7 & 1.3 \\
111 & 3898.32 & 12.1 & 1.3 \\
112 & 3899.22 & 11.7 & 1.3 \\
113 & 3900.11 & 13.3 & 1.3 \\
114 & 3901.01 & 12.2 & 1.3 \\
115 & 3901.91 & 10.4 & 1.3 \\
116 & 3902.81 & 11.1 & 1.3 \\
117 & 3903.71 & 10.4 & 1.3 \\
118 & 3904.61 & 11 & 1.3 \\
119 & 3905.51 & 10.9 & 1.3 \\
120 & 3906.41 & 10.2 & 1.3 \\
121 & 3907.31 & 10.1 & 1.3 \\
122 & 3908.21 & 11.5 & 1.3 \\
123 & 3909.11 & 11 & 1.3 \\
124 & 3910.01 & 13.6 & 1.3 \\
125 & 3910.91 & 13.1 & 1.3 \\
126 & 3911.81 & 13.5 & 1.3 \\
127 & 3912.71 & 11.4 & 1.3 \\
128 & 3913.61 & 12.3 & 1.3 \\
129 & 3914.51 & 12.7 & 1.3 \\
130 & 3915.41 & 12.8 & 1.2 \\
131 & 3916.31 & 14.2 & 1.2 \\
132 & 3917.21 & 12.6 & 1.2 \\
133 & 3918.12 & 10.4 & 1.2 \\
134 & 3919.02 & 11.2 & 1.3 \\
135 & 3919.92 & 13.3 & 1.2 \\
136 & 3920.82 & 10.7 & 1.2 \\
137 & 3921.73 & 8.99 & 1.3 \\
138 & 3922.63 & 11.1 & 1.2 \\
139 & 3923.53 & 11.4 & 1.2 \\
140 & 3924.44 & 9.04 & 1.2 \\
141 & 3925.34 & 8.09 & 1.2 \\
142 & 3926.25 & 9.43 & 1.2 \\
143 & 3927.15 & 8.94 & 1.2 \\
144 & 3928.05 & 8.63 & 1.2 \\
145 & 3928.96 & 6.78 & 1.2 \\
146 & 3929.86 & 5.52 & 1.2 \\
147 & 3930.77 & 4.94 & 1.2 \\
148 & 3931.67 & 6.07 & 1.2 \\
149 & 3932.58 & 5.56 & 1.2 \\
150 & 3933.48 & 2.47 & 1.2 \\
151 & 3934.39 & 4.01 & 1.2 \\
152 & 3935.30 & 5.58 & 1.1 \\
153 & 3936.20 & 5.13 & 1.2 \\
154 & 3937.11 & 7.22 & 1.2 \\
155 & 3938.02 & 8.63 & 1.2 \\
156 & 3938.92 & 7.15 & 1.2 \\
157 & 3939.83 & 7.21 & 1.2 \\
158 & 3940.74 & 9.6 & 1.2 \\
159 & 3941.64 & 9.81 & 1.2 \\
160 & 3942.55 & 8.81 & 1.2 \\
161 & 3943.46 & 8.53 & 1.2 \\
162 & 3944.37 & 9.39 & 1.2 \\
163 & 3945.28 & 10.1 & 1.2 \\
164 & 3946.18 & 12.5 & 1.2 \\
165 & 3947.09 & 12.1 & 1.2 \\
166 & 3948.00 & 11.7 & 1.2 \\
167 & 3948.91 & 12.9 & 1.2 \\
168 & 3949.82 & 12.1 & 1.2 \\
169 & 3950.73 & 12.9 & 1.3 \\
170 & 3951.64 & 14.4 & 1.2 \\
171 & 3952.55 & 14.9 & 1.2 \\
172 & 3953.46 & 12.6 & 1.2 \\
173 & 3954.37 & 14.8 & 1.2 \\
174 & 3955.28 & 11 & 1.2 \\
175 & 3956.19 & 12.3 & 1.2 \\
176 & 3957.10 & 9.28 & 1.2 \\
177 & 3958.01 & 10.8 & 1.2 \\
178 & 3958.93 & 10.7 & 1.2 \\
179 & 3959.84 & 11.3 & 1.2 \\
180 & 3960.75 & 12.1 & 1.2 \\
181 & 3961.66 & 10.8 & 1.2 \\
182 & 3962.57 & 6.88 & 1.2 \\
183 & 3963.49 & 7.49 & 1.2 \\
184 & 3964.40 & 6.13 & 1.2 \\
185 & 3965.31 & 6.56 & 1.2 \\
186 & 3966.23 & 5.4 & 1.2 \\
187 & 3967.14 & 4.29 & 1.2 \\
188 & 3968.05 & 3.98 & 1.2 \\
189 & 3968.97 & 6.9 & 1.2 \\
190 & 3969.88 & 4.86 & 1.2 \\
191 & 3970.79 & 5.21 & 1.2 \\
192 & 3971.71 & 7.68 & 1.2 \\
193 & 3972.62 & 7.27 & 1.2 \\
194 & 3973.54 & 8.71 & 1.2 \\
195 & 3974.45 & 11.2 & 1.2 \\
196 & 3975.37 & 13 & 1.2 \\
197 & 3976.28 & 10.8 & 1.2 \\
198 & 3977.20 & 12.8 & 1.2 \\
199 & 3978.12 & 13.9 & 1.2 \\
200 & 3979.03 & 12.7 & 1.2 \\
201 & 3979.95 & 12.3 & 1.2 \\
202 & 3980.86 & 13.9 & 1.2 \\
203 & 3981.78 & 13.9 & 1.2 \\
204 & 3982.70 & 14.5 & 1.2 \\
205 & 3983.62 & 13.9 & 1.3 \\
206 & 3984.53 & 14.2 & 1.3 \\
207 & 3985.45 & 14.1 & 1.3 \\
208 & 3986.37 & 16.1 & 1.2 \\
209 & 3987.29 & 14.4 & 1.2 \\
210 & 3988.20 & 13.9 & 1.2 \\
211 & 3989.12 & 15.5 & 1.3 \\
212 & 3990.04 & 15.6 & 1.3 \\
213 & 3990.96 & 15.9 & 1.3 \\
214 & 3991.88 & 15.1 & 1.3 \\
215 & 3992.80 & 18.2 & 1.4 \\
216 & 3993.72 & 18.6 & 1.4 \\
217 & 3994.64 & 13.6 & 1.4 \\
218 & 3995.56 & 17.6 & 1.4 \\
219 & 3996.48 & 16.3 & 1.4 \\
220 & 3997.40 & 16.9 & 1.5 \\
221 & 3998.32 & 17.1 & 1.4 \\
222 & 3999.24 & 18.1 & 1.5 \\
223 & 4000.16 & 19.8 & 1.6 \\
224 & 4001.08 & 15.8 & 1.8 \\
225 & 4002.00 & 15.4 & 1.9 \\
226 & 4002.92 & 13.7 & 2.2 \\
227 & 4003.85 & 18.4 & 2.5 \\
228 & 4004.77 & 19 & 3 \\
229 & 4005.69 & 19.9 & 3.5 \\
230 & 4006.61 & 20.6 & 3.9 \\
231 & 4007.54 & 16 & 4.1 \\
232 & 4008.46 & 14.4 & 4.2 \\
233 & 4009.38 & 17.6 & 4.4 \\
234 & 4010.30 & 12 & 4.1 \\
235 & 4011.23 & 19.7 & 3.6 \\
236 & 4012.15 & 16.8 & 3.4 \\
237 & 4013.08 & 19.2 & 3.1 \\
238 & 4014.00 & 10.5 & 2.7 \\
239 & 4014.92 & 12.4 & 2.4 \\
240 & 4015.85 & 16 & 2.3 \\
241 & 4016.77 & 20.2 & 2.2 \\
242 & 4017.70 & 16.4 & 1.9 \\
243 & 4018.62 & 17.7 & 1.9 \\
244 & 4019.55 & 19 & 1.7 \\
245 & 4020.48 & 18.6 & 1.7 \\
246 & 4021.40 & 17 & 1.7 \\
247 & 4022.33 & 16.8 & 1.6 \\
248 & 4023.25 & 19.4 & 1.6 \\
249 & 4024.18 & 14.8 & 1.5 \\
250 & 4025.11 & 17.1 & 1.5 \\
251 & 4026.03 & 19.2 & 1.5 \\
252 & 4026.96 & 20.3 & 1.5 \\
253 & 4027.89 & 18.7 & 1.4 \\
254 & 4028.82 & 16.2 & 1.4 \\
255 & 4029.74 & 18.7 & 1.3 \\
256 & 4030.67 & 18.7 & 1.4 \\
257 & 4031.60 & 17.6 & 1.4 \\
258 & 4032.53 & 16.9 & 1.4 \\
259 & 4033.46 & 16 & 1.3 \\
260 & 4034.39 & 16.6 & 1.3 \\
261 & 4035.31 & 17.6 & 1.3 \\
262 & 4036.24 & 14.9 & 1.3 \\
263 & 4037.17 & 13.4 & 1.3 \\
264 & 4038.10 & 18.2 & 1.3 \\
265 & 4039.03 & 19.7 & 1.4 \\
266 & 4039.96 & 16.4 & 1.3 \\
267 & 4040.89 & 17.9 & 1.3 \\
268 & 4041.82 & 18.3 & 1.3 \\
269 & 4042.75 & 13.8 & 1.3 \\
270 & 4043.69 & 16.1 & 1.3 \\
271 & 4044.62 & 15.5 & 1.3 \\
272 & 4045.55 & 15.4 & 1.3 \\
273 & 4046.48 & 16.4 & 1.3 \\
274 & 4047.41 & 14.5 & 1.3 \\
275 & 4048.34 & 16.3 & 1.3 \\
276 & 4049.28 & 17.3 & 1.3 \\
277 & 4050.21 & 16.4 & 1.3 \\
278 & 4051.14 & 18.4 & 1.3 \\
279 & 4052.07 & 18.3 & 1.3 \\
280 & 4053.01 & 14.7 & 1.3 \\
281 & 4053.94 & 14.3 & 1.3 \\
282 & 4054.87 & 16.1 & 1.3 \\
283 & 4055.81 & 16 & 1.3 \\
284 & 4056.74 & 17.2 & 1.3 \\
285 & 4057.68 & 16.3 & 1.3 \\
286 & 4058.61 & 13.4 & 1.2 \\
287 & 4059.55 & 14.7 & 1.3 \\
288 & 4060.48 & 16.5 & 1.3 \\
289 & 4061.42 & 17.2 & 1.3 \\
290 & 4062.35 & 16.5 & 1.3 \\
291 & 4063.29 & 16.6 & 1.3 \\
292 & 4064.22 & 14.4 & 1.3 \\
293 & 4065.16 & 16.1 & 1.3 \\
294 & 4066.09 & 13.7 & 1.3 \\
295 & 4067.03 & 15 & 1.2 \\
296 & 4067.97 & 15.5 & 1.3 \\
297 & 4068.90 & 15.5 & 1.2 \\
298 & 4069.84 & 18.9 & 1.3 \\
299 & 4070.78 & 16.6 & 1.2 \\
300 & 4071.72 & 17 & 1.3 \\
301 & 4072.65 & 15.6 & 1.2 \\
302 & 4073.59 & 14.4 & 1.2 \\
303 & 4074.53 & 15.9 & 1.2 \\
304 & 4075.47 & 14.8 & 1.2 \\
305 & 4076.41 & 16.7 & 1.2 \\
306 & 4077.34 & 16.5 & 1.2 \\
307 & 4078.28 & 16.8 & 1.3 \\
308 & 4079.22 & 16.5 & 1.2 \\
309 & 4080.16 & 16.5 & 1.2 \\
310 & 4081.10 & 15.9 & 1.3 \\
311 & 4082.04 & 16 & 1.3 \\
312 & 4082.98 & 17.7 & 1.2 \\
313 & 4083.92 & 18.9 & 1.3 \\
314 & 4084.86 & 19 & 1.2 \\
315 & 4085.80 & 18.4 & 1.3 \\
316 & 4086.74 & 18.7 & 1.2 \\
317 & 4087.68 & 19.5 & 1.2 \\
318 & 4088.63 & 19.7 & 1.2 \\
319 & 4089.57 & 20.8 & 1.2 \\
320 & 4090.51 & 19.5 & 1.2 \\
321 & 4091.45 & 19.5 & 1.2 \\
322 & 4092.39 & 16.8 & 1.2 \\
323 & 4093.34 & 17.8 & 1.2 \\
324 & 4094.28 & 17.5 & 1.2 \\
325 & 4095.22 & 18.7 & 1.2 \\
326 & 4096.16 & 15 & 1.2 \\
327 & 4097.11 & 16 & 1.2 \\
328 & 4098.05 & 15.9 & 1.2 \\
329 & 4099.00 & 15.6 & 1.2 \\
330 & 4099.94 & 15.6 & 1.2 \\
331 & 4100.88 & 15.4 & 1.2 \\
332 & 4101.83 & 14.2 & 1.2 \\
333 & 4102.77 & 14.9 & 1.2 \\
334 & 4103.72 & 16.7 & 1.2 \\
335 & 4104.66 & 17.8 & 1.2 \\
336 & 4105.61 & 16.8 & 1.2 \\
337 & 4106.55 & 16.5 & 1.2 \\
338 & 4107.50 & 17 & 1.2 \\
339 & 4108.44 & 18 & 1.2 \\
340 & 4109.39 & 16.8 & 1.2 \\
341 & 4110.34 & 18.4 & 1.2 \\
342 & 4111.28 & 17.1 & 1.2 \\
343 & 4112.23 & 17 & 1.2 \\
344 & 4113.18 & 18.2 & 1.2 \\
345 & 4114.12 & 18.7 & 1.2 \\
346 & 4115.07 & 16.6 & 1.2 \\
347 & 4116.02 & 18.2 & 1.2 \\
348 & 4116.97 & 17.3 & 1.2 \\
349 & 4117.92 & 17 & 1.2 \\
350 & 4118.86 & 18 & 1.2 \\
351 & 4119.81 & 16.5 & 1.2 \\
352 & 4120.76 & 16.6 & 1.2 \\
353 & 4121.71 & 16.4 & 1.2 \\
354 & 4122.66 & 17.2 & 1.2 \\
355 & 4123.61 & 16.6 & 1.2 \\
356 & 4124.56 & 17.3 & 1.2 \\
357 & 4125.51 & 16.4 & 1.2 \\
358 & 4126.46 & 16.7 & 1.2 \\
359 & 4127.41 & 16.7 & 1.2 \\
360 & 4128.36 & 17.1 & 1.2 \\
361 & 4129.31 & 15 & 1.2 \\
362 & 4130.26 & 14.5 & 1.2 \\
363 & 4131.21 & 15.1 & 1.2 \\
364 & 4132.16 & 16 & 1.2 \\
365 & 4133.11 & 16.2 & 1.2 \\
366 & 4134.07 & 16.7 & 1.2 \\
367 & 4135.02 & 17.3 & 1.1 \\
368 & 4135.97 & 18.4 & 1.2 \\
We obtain 1.89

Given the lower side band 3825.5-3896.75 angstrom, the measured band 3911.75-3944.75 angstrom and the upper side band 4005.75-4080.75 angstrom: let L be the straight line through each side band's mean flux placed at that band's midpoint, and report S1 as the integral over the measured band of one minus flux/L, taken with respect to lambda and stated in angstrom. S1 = 7.0 angstrom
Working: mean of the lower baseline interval 8.49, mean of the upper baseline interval 16.5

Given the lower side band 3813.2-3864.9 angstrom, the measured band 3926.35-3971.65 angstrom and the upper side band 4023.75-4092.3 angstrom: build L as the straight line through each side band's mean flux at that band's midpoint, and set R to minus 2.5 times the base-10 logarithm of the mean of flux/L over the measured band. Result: 0.363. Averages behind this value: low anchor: 7.51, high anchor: 16.8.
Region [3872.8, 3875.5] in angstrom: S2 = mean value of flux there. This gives 10.1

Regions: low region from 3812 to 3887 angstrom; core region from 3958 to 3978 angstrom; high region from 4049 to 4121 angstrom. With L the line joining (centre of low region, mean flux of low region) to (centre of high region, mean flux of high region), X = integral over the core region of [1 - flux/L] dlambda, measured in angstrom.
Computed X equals 6.4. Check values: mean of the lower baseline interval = 7.99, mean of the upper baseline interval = 16.8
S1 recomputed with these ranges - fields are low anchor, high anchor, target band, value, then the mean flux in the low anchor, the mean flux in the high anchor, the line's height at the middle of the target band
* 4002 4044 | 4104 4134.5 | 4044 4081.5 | 2.16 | 17.1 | 16.9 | 17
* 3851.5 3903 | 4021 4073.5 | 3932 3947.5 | 5.48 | 9.49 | 16.5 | 12.1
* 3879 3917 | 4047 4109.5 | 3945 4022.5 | 1.62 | 11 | 16.6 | 13.7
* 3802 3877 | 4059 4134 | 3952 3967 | 2.58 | 8.25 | 16.8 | 12.2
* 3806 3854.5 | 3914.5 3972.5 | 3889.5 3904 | -4.85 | 7.74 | 9.19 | 8.59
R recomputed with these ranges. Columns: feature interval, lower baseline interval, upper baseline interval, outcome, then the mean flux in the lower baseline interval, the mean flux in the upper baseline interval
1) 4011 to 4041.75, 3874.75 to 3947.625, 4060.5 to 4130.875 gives -0.21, 9.88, 16.8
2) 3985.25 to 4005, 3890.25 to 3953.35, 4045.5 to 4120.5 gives -0.23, 10.3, 16.7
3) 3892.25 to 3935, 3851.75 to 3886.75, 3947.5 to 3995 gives -0.05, 8.73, 11.6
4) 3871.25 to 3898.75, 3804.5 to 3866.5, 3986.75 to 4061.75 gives 0.03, 7.94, 16.7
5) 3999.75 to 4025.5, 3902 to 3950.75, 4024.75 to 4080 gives -0.18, 9.79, 16.4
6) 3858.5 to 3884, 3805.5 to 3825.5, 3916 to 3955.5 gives 0.00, 8.46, 9.58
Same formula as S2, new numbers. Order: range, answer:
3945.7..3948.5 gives 12.1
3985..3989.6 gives 14.8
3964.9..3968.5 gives 5.04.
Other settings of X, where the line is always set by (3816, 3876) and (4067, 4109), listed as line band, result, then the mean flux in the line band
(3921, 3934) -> 3.8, 7.68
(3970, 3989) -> 1.1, 12.2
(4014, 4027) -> -2.5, 17.2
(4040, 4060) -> -0.7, 16.1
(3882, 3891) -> 0.0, 9.31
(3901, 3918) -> -2.7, 11.8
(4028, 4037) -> -1.3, 17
